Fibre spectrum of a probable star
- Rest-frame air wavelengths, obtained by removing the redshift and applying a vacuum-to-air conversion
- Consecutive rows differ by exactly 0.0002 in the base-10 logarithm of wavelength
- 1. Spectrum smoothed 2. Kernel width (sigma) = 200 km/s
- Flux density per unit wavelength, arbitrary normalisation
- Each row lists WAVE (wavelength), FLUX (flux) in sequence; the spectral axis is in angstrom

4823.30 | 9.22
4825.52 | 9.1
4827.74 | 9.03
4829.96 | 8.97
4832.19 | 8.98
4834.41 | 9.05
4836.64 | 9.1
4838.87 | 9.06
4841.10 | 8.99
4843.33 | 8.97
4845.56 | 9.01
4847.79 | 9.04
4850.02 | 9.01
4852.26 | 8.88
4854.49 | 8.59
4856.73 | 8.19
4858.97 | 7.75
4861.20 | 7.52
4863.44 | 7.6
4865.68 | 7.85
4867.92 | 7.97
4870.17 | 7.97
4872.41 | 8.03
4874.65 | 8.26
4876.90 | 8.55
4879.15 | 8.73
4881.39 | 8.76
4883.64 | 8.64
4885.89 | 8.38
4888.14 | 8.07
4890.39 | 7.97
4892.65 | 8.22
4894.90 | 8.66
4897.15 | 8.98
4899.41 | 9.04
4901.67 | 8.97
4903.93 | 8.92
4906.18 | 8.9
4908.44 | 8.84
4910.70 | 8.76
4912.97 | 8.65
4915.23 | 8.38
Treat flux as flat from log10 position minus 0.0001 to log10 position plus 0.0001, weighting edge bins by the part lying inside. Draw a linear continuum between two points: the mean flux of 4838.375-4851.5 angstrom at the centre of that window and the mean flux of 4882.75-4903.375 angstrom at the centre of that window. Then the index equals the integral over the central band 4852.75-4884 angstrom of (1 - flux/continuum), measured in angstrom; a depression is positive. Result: 2.2 angstrom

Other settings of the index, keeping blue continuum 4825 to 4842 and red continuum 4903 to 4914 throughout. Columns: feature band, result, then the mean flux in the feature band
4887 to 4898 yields 0.6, 8.37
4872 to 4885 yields 0.6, 8.52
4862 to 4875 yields 1.5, 7.92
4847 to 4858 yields 0.3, 8.72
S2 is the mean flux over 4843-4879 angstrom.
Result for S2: 8.32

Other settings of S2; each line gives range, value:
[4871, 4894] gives 8.36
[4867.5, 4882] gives 8.33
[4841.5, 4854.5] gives 8.95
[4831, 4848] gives 9.02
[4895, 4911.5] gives 8.91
